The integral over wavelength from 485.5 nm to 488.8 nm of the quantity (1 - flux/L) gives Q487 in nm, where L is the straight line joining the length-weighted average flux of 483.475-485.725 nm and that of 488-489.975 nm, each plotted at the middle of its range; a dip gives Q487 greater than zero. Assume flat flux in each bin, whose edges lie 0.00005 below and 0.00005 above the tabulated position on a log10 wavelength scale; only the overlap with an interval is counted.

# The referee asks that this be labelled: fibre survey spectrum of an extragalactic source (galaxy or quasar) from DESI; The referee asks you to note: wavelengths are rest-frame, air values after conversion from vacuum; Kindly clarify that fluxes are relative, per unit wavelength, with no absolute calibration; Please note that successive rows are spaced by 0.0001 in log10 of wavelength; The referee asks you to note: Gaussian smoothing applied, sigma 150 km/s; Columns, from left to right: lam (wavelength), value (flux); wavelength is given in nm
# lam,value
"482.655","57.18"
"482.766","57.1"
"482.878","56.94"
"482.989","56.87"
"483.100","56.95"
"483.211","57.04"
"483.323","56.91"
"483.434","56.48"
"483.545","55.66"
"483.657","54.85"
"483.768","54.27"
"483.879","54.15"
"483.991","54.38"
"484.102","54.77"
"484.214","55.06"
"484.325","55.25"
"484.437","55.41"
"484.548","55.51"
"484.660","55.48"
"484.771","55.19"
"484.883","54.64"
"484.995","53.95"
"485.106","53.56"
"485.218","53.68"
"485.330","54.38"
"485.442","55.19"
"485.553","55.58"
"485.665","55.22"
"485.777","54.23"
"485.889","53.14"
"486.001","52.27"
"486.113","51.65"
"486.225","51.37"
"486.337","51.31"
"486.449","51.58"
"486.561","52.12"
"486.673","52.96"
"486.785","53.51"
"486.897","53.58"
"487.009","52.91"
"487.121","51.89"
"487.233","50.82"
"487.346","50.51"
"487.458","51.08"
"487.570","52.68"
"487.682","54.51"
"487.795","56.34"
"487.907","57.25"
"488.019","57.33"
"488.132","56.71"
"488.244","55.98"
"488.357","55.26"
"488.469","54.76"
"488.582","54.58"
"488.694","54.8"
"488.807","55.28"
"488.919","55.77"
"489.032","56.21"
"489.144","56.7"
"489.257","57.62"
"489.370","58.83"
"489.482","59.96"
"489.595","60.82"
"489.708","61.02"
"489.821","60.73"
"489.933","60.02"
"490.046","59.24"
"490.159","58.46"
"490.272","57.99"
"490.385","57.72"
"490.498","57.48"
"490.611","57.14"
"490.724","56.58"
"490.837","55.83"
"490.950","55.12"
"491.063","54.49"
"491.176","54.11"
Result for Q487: 0.15 nm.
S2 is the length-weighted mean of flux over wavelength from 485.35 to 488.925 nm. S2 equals 53.8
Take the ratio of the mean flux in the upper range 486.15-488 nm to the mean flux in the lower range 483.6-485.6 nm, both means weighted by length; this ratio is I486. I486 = 0.97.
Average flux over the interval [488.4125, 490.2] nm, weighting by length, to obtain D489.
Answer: 57.8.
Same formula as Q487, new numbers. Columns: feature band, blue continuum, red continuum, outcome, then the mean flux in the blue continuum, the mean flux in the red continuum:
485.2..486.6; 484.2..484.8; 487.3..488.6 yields 0.05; 55.4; 54.8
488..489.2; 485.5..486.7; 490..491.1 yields -0.01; 52.8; 57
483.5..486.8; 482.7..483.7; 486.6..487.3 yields 0.03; 56.5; 52.6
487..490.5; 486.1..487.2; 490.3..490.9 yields -0.10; 52.3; 57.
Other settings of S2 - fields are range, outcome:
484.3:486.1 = 54.4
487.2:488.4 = 54.4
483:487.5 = 54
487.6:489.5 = 56.2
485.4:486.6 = 53.1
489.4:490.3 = 59.8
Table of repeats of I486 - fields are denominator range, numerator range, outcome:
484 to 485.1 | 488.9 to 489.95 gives 1.07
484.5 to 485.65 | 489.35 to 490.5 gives 1.09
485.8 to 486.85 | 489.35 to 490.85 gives 1.12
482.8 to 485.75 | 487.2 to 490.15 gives 1.02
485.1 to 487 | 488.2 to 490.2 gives 1.08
